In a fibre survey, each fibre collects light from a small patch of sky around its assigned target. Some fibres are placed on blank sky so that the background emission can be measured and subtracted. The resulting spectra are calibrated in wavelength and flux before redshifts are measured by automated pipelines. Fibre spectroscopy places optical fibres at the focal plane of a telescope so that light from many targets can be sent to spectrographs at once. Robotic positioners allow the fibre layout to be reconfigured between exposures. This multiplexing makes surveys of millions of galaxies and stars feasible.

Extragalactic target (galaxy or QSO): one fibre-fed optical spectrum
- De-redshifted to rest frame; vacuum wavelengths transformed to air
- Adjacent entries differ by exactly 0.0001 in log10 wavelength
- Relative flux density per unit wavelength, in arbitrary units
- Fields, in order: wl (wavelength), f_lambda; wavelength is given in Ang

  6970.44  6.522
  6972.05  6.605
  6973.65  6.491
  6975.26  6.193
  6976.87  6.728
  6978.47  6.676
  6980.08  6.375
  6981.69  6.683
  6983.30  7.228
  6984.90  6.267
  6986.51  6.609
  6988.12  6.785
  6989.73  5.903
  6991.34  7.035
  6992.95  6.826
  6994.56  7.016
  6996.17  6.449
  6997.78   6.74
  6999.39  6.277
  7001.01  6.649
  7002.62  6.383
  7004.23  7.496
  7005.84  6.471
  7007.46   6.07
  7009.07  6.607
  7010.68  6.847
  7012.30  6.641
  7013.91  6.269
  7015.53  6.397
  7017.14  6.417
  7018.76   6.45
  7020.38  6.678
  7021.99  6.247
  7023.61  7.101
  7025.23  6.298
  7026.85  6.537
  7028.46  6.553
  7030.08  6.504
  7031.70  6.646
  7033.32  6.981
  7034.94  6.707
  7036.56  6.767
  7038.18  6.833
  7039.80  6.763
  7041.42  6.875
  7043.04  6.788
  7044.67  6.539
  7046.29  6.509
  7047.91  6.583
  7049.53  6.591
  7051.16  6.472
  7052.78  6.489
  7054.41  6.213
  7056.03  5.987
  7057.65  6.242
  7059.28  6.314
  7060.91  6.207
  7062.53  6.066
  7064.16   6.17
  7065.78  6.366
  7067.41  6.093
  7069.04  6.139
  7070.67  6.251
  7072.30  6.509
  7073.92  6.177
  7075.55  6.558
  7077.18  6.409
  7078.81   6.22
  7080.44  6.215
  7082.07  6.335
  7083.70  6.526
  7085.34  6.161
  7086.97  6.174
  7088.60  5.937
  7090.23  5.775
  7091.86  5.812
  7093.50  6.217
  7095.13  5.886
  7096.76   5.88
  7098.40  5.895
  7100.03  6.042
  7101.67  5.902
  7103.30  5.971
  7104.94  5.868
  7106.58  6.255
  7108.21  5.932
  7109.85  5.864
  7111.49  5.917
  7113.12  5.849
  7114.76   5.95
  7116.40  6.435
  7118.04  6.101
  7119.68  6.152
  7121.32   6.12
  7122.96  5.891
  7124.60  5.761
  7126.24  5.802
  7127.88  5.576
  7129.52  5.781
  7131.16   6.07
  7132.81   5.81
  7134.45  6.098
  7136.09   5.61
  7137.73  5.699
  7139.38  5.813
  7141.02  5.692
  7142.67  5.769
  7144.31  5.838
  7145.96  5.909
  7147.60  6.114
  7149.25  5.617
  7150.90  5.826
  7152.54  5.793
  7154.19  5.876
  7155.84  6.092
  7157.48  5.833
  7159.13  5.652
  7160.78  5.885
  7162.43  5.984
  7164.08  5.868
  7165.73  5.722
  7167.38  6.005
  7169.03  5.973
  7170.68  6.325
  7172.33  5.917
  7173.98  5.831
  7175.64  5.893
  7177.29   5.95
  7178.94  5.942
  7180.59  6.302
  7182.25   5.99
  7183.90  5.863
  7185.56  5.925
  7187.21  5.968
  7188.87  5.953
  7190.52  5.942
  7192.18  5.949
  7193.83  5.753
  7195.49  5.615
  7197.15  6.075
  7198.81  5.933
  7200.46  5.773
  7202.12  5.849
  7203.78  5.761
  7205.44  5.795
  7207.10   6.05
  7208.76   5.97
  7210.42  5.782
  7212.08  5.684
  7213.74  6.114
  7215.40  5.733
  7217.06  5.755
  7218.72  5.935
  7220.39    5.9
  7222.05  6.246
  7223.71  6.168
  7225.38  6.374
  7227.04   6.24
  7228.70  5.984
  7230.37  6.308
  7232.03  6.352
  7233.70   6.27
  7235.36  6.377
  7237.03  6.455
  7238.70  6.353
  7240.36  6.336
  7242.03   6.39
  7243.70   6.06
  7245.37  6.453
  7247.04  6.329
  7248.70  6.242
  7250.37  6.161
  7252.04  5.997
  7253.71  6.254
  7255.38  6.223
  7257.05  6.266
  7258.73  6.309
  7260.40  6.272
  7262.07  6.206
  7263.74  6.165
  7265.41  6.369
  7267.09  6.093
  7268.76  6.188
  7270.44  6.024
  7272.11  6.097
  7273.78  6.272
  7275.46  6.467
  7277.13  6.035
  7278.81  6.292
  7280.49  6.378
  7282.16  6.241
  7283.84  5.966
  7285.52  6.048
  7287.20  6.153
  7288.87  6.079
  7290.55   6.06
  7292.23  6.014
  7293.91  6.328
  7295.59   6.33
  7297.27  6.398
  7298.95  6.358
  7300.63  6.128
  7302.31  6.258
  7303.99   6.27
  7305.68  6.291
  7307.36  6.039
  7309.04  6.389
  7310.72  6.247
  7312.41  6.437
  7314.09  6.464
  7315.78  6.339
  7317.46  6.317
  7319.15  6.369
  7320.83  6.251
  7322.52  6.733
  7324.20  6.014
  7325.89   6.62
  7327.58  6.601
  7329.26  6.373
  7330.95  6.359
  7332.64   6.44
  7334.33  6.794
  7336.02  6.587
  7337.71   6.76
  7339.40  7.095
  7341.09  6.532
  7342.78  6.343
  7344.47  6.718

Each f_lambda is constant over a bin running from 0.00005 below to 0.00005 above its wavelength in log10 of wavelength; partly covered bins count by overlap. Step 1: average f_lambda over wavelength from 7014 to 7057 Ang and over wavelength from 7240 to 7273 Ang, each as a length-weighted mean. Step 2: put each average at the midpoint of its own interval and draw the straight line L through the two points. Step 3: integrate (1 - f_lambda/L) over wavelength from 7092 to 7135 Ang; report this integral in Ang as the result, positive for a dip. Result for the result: 3.2 Ang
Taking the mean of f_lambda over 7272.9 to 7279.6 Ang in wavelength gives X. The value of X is 6.27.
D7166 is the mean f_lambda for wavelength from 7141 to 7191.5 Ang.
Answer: 5.91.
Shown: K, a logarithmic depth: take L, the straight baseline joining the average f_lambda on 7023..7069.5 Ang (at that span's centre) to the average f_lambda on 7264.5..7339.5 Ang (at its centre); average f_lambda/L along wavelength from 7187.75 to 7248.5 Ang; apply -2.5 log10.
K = 0.05 mag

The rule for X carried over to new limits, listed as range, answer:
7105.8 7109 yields 6.11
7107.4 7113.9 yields 5.89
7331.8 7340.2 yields 6.73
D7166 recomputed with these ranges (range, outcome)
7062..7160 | 6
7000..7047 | 6.62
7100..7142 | 5.92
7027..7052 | 6.67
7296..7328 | 6.34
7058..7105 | 6.15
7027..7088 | 6.43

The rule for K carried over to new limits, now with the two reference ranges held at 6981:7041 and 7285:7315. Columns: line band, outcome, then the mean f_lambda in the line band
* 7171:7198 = 0.081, 5.94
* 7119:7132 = 0.103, 5.89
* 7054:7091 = 0.055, 6.22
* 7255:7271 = 0.014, 6.21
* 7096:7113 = 0.097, 5.95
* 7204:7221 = 0.087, 5.87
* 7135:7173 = 0.101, 5.86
